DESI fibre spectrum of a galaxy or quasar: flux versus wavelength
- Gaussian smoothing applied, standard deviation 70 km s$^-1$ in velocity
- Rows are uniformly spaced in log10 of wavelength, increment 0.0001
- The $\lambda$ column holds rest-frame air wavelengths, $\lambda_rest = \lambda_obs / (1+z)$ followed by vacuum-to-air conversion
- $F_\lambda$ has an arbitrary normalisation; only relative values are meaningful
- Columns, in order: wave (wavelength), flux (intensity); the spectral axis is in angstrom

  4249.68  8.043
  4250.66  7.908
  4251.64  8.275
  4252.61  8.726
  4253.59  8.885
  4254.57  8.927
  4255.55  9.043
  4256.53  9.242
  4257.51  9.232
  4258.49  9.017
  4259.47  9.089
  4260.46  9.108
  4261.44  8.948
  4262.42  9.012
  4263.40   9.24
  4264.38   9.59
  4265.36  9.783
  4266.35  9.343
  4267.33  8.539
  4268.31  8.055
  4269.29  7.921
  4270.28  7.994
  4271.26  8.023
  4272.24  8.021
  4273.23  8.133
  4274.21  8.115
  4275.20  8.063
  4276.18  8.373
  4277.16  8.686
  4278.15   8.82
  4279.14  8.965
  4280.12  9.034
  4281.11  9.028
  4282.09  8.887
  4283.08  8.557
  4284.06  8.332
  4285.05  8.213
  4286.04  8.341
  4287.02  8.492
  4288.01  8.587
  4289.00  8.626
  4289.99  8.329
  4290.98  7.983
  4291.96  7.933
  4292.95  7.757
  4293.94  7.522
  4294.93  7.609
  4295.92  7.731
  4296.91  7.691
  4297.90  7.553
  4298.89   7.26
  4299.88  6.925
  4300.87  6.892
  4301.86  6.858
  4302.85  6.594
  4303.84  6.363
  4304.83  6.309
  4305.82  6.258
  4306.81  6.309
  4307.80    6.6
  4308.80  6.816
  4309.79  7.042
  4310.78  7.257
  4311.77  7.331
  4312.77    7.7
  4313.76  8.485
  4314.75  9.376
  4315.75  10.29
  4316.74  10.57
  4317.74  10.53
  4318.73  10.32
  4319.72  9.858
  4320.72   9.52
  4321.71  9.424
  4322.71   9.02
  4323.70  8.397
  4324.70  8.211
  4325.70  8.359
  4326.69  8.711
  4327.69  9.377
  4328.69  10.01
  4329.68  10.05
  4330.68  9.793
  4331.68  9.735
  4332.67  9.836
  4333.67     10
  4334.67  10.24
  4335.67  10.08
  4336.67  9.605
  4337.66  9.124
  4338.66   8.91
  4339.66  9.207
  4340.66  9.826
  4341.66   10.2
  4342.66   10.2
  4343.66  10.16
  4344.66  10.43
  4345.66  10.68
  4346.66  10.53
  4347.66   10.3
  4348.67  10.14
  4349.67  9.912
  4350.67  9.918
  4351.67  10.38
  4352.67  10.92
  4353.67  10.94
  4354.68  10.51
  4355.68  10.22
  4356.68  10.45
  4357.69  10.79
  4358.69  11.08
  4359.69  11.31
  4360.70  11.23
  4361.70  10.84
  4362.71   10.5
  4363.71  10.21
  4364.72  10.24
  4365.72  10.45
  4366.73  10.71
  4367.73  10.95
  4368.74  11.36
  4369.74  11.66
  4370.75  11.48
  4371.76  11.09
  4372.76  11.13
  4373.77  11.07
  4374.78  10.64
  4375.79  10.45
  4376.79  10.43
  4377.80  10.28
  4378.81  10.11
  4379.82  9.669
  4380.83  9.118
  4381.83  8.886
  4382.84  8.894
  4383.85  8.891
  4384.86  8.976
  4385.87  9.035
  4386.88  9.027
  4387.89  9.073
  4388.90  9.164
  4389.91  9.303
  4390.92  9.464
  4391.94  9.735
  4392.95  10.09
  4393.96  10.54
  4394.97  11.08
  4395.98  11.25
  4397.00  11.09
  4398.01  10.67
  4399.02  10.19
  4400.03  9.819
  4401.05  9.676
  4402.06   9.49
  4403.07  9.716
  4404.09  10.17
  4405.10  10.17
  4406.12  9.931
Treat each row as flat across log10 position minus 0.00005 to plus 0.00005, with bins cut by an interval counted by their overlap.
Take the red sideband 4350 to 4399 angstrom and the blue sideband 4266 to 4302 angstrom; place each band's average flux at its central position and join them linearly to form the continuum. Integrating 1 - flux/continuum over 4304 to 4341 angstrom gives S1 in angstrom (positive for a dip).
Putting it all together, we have 1.0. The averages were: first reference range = 8.15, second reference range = 10.3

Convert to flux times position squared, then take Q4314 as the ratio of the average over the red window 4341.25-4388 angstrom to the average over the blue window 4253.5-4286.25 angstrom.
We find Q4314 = 1.2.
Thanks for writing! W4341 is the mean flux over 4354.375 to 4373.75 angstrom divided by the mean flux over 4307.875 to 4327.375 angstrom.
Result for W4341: 1.2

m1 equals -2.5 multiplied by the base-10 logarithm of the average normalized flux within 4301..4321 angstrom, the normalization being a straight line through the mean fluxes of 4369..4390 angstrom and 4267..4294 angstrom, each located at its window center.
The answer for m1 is 0.11 mag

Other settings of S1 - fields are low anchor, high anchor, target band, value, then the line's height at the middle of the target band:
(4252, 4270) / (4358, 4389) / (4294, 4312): 4.7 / 9.46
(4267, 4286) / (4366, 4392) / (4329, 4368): -2.9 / 9.55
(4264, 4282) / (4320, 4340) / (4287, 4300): 1.5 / 8.87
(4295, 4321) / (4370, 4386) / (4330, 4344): -1.6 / 8.76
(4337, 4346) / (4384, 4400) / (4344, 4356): -0.7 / 9.85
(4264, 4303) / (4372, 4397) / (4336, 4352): -1.3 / 9.2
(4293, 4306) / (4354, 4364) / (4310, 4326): -1.5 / 8.22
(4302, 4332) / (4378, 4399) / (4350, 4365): -2.4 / 9.18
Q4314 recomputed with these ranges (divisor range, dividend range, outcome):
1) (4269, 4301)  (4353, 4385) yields 1.34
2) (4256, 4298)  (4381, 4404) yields 1.21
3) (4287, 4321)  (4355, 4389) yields 1.34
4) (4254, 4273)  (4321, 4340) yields 1.10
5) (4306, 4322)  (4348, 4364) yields 1.26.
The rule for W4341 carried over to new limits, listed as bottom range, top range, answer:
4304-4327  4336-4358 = 1.22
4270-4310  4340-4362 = 1.34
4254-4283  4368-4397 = 1.15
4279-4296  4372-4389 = 1.17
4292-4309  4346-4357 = 1.48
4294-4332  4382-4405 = 1.19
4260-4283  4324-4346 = 1.11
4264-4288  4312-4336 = 1.11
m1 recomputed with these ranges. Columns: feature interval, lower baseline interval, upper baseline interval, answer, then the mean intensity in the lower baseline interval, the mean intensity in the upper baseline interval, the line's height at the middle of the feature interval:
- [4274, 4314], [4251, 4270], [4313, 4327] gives 0.18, 8.93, 9.34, 9.16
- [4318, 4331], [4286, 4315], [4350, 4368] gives -0.07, 7.46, 10.6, 8.76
